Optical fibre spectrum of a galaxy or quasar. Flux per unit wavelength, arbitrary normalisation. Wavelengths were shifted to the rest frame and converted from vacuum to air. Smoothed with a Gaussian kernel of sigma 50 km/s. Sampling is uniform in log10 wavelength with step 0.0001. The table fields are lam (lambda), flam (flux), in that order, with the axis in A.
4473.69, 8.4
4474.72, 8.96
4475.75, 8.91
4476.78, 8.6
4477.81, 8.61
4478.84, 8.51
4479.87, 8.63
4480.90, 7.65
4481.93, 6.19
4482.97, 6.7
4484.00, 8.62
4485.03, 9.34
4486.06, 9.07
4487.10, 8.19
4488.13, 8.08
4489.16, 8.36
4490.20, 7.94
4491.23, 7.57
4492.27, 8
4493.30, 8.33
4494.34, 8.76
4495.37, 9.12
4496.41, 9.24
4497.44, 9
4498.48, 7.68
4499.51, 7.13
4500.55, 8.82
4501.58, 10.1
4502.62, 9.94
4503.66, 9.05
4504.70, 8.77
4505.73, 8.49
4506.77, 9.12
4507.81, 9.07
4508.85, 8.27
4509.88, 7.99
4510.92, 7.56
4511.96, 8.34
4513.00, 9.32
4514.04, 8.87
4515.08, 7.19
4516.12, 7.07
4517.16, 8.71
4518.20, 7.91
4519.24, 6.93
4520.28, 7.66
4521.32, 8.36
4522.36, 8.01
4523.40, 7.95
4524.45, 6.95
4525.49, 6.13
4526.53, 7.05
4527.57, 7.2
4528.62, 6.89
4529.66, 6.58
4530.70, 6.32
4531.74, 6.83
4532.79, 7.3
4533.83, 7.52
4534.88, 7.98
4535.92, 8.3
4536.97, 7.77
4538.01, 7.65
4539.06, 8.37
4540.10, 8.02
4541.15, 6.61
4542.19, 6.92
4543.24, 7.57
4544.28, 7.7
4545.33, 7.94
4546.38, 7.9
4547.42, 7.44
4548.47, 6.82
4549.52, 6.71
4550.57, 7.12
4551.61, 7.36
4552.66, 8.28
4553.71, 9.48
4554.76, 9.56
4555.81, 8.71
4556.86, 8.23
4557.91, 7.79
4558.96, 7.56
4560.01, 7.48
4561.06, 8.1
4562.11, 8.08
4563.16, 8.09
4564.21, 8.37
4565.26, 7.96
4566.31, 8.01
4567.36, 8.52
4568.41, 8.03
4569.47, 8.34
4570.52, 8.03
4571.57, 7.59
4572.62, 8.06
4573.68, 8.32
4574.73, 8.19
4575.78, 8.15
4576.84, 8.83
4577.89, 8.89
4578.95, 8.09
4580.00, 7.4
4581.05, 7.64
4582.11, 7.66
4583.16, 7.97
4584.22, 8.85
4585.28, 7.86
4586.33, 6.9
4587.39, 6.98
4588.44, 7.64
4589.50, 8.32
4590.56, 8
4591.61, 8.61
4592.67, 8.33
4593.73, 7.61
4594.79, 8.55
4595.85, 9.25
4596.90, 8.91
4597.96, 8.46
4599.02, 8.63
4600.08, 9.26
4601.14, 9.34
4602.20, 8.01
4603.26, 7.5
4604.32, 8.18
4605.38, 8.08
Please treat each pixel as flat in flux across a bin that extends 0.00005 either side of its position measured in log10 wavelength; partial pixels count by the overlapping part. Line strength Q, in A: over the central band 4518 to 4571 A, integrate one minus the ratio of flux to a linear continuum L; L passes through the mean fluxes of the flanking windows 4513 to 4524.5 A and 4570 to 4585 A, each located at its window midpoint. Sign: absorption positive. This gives 1.9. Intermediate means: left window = 7.88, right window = 8.11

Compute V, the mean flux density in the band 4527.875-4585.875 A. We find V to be 7.85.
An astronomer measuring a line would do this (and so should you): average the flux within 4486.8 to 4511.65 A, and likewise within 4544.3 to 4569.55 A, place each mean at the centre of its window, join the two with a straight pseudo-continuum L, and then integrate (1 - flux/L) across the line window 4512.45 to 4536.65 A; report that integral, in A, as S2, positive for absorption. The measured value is 2.2 A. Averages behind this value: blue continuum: 8.53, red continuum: 7.98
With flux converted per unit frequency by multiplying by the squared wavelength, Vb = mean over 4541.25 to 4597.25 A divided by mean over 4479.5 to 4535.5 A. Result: 1.02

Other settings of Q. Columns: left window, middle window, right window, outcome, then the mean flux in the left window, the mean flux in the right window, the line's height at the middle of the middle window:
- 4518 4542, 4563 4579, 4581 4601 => -0.6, 7.39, 8.21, 7.94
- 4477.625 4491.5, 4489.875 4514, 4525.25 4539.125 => -2.5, 8.1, 7.26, 7.8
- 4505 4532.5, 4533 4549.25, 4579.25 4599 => 0.5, 7.73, 8.07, 7.84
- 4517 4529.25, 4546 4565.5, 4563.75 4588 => -0.4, 7.43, 8.03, 7.8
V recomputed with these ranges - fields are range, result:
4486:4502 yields 8.44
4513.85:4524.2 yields 7.81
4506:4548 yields 7.68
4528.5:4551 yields 7.39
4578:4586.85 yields 7.85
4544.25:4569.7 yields 7.98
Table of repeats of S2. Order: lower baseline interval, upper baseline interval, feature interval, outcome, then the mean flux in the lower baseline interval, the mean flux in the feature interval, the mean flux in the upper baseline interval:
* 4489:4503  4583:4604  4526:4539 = 1.7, 8.56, 7.32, 8.25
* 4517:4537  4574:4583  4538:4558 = -0.3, 7.38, 7.81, 8.11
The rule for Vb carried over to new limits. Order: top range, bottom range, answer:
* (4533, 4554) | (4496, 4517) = 0.91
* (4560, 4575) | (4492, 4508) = 0.95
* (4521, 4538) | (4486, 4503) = 0.87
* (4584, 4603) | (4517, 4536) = 1.16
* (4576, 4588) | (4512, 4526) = 1.04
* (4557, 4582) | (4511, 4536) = 1.09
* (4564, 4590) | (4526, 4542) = 1.11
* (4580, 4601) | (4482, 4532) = 1.05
